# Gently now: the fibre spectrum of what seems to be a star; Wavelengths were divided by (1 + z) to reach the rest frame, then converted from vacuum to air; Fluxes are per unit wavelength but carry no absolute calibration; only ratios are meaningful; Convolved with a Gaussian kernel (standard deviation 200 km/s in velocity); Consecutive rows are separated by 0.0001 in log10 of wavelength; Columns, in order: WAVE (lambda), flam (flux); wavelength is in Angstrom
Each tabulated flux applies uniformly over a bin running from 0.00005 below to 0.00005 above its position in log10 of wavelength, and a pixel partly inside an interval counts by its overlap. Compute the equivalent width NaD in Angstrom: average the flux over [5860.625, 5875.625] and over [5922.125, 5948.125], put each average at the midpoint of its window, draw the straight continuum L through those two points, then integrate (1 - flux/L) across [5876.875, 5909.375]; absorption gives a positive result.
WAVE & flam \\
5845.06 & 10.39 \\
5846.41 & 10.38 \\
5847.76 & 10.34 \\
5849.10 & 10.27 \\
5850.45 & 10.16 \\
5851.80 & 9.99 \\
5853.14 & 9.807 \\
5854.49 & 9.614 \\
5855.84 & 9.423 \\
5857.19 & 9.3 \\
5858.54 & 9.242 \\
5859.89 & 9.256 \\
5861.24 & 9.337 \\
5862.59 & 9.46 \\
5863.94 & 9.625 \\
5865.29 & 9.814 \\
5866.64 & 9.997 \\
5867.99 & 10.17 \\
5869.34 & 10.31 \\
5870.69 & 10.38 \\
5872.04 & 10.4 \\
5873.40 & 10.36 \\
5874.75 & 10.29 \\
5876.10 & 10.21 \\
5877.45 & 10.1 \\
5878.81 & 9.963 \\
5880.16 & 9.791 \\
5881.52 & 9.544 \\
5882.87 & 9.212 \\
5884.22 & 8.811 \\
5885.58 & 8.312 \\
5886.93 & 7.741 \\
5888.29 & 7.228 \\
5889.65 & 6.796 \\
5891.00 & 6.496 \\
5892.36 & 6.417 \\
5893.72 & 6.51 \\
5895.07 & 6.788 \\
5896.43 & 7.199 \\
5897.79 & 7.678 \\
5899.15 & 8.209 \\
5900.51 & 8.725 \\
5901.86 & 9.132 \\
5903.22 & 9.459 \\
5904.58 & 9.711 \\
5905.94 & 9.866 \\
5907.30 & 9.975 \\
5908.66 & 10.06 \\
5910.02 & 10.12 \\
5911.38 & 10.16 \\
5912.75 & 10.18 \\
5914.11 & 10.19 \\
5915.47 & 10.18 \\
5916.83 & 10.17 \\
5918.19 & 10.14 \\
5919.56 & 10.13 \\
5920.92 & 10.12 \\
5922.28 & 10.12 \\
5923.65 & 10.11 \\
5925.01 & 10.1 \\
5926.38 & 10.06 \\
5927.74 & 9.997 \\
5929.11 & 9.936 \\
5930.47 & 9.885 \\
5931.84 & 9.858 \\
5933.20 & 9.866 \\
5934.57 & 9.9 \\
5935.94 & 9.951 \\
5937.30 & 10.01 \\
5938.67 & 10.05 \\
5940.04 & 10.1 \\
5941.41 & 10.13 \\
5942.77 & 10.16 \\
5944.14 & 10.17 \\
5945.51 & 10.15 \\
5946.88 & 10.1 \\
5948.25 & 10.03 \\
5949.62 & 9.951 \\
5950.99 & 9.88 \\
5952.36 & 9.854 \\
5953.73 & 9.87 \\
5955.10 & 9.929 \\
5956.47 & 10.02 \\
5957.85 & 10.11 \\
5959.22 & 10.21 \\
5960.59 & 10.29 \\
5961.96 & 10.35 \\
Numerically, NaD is 5.0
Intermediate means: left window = 10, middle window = 8.49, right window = 10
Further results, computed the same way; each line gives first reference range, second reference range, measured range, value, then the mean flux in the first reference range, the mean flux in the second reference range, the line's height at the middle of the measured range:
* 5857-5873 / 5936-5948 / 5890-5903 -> 3.2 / 9.8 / 10.1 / 9.92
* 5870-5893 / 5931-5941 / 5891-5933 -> 0.9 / 8.95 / 9.96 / 9.51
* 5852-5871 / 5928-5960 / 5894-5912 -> 1.7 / 9.69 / 10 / 9.85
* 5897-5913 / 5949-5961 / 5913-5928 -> -0.8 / 9.4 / 10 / 9.59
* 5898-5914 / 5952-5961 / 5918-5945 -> -0.6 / 9.56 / 10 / 9.8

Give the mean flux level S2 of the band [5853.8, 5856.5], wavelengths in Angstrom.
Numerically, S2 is 9.51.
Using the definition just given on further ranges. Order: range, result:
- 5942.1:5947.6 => 10.1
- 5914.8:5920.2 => 10.2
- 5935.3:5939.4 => 10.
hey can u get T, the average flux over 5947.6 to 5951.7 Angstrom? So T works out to 9.95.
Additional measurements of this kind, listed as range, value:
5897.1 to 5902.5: 8.43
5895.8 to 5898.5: 7.44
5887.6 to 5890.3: 6.99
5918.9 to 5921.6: 10.1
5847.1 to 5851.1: 10.3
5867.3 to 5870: 10.2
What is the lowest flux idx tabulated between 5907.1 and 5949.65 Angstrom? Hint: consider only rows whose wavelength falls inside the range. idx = 9.858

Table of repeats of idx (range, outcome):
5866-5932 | 6.417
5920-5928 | 9.997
